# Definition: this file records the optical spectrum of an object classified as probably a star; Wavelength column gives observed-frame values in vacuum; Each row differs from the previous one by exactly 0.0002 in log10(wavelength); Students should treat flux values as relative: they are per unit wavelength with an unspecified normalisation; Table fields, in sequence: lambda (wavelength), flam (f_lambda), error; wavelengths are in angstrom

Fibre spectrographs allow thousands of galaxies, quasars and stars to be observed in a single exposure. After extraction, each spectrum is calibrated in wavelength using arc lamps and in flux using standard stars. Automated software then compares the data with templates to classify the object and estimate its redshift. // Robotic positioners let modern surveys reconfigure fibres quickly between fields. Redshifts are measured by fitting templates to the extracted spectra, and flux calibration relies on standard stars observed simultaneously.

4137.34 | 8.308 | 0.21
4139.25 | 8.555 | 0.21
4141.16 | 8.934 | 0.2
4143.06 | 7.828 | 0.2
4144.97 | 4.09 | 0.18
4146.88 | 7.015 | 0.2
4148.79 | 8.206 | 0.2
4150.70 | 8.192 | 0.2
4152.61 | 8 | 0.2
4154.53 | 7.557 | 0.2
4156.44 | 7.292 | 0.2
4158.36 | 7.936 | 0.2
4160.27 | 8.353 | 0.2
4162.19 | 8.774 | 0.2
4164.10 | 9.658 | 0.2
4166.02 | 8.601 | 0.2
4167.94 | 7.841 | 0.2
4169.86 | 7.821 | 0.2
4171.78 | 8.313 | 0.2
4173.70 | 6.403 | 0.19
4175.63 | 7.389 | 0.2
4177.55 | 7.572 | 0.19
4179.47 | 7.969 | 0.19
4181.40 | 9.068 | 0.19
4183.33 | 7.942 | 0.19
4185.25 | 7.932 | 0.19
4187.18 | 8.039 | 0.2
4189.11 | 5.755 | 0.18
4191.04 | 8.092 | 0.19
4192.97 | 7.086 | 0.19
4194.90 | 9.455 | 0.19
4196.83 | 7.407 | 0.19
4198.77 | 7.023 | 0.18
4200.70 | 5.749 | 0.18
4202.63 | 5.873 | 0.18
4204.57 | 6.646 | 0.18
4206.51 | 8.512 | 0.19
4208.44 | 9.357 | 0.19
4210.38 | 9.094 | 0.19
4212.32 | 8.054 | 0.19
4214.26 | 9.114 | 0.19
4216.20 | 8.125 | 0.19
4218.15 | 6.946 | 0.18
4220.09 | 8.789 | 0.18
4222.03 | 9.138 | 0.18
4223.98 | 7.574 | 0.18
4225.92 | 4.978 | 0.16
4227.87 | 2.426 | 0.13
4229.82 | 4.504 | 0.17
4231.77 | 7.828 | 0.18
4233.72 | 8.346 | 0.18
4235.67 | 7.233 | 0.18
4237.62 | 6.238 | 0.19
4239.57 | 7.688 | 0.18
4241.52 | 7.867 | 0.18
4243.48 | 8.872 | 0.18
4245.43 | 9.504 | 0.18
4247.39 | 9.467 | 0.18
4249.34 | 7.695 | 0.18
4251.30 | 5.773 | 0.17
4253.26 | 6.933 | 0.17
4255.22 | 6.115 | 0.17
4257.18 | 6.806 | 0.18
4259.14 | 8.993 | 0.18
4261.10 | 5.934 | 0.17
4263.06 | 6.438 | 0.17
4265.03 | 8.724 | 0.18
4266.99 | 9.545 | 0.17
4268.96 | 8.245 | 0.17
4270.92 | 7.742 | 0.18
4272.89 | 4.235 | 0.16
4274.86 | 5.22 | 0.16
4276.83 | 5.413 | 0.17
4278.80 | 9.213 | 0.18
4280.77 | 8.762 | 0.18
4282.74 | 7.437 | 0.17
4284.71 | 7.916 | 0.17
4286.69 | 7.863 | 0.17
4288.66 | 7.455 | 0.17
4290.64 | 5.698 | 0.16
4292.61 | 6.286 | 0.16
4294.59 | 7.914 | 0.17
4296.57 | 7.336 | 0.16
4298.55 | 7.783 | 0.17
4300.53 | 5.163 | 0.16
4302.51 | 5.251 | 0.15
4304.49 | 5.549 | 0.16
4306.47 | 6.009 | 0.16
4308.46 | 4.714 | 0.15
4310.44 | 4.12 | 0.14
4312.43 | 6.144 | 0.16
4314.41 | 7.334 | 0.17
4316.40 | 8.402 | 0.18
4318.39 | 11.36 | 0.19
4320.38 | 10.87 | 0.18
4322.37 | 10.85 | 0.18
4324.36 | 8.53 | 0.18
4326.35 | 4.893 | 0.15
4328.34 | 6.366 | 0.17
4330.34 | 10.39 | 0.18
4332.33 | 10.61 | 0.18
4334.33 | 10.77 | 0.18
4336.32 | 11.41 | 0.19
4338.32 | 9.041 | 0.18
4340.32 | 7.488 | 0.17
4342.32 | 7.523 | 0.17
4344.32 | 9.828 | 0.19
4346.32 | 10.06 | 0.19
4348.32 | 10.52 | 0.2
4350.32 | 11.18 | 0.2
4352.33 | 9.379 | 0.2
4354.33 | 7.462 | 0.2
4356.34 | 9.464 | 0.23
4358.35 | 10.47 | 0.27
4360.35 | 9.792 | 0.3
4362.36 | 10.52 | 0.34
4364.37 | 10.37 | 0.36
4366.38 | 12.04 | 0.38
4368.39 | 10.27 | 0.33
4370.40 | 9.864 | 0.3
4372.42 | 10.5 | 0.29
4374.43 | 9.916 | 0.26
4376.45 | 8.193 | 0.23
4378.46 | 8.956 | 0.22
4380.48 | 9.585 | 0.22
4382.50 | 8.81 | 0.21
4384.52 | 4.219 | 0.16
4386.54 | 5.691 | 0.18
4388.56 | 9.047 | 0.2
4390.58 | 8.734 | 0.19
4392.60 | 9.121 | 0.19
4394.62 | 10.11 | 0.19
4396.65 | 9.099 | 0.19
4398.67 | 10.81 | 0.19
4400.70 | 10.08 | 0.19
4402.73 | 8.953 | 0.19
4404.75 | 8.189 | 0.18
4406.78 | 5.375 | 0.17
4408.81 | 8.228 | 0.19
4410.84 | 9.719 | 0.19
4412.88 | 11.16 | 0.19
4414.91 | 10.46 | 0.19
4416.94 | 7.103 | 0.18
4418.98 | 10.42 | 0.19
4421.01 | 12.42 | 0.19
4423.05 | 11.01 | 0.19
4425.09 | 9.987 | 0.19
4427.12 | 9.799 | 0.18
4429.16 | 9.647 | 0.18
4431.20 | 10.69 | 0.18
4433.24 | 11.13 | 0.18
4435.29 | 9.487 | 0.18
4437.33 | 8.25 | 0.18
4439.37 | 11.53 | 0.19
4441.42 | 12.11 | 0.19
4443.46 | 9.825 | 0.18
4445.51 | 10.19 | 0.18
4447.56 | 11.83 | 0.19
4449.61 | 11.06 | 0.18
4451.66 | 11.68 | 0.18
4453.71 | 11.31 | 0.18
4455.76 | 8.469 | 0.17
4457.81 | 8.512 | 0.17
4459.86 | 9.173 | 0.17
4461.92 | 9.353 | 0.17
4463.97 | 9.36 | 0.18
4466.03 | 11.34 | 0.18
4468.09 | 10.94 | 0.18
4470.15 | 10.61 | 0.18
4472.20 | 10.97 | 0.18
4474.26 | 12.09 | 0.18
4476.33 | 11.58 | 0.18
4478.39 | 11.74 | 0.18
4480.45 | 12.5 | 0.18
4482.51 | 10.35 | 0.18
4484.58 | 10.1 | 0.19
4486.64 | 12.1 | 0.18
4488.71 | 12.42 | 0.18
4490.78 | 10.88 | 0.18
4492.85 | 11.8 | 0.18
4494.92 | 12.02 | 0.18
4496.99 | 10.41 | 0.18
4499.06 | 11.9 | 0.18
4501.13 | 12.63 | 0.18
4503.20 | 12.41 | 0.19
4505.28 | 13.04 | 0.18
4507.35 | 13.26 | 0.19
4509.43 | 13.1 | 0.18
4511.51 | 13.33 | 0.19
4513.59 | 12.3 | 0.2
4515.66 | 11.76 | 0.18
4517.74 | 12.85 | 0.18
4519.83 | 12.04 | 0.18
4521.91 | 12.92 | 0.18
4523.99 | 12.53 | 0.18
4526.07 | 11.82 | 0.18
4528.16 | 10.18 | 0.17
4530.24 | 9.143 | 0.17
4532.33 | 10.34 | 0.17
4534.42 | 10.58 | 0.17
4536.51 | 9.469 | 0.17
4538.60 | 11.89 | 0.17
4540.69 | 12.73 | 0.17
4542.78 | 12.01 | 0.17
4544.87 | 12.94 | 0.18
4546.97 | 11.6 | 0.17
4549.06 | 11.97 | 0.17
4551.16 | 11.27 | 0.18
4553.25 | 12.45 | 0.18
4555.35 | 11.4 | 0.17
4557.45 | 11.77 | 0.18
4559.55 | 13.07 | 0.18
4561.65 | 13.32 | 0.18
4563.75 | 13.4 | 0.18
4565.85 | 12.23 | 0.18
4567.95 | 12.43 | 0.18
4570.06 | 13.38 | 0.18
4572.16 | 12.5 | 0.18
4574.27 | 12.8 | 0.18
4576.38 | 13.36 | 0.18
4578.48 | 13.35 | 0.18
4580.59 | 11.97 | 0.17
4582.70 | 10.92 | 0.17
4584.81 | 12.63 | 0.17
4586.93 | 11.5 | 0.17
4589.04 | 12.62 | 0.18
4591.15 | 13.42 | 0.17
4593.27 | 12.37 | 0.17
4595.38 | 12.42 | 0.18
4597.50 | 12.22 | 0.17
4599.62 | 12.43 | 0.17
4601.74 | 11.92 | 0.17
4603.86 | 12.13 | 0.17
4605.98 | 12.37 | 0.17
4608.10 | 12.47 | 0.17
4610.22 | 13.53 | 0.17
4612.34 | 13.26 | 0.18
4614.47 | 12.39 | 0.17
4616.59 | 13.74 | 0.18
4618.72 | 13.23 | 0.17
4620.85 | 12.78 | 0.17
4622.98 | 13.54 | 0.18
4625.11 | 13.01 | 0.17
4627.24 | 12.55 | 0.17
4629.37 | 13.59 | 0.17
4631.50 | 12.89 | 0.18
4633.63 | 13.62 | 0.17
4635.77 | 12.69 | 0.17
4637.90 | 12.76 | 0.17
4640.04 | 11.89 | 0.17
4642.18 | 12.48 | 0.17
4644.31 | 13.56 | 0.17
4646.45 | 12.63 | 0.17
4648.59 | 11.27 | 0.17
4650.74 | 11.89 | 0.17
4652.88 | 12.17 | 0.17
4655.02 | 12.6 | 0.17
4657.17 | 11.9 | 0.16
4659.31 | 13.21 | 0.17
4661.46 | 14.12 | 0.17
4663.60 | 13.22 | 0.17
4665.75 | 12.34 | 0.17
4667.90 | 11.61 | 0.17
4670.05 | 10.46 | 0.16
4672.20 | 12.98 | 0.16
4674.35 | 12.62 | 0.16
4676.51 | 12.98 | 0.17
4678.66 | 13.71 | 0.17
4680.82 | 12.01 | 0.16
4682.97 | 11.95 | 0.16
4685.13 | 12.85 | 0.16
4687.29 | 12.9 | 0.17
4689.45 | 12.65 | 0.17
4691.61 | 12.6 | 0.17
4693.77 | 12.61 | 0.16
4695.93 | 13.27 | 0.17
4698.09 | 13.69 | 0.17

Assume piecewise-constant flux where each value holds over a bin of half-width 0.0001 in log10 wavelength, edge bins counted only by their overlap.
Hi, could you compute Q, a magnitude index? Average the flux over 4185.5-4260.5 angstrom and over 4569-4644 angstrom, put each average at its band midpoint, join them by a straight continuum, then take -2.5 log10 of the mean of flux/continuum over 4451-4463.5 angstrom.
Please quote 0.10 mag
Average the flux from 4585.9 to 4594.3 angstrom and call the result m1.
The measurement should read 12.5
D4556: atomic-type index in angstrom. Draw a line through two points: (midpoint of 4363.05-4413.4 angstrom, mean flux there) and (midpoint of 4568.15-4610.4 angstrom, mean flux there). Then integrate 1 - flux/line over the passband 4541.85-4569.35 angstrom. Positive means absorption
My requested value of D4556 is -0.9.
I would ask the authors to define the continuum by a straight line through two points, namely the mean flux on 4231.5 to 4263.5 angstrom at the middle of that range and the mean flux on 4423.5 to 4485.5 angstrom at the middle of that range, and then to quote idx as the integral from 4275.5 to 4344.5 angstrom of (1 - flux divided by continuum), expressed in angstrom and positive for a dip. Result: 5.89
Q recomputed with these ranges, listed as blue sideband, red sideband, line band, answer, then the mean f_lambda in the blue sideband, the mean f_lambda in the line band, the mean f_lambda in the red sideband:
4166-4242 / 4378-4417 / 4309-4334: -0.01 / 7.48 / 8.32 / 8.71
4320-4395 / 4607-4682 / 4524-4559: 0.01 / 9.27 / 11.4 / 12.7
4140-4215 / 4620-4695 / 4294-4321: 0.30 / 7.79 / 6.93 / 12.6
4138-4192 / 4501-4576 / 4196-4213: 0.11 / 7.83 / 7.52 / 12.1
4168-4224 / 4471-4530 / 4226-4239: 0.34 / 7.81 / 6.07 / 11.9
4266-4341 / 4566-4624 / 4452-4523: -0.06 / 7.62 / 11.5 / 12.6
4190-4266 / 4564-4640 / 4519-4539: 0.06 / 7.44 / 11.1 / 12.7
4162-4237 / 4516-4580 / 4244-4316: 0.22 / 7.58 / 6.99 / 12.1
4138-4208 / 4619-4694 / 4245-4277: 0.19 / 7.71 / 7.23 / 12.7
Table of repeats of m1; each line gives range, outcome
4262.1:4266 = 7.57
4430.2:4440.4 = 10.2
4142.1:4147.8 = 6.32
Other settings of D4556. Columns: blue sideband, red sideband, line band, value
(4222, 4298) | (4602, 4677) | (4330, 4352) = -3.9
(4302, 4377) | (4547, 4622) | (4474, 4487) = -0.5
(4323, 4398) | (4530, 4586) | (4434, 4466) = 1.0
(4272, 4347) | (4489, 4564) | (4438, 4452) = -1.0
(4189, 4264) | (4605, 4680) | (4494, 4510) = -2.0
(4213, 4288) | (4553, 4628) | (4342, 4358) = -1.2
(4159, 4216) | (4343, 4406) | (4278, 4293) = 1.8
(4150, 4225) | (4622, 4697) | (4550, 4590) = -2.3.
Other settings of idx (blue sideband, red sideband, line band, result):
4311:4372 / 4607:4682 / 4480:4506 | -1.47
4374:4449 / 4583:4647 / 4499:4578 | -4.65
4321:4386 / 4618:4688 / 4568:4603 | -1.69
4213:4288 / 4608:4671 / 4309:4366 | -3.56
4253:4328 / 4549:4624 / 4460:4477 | -0.40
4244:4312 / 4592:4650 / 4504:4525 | -3.40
